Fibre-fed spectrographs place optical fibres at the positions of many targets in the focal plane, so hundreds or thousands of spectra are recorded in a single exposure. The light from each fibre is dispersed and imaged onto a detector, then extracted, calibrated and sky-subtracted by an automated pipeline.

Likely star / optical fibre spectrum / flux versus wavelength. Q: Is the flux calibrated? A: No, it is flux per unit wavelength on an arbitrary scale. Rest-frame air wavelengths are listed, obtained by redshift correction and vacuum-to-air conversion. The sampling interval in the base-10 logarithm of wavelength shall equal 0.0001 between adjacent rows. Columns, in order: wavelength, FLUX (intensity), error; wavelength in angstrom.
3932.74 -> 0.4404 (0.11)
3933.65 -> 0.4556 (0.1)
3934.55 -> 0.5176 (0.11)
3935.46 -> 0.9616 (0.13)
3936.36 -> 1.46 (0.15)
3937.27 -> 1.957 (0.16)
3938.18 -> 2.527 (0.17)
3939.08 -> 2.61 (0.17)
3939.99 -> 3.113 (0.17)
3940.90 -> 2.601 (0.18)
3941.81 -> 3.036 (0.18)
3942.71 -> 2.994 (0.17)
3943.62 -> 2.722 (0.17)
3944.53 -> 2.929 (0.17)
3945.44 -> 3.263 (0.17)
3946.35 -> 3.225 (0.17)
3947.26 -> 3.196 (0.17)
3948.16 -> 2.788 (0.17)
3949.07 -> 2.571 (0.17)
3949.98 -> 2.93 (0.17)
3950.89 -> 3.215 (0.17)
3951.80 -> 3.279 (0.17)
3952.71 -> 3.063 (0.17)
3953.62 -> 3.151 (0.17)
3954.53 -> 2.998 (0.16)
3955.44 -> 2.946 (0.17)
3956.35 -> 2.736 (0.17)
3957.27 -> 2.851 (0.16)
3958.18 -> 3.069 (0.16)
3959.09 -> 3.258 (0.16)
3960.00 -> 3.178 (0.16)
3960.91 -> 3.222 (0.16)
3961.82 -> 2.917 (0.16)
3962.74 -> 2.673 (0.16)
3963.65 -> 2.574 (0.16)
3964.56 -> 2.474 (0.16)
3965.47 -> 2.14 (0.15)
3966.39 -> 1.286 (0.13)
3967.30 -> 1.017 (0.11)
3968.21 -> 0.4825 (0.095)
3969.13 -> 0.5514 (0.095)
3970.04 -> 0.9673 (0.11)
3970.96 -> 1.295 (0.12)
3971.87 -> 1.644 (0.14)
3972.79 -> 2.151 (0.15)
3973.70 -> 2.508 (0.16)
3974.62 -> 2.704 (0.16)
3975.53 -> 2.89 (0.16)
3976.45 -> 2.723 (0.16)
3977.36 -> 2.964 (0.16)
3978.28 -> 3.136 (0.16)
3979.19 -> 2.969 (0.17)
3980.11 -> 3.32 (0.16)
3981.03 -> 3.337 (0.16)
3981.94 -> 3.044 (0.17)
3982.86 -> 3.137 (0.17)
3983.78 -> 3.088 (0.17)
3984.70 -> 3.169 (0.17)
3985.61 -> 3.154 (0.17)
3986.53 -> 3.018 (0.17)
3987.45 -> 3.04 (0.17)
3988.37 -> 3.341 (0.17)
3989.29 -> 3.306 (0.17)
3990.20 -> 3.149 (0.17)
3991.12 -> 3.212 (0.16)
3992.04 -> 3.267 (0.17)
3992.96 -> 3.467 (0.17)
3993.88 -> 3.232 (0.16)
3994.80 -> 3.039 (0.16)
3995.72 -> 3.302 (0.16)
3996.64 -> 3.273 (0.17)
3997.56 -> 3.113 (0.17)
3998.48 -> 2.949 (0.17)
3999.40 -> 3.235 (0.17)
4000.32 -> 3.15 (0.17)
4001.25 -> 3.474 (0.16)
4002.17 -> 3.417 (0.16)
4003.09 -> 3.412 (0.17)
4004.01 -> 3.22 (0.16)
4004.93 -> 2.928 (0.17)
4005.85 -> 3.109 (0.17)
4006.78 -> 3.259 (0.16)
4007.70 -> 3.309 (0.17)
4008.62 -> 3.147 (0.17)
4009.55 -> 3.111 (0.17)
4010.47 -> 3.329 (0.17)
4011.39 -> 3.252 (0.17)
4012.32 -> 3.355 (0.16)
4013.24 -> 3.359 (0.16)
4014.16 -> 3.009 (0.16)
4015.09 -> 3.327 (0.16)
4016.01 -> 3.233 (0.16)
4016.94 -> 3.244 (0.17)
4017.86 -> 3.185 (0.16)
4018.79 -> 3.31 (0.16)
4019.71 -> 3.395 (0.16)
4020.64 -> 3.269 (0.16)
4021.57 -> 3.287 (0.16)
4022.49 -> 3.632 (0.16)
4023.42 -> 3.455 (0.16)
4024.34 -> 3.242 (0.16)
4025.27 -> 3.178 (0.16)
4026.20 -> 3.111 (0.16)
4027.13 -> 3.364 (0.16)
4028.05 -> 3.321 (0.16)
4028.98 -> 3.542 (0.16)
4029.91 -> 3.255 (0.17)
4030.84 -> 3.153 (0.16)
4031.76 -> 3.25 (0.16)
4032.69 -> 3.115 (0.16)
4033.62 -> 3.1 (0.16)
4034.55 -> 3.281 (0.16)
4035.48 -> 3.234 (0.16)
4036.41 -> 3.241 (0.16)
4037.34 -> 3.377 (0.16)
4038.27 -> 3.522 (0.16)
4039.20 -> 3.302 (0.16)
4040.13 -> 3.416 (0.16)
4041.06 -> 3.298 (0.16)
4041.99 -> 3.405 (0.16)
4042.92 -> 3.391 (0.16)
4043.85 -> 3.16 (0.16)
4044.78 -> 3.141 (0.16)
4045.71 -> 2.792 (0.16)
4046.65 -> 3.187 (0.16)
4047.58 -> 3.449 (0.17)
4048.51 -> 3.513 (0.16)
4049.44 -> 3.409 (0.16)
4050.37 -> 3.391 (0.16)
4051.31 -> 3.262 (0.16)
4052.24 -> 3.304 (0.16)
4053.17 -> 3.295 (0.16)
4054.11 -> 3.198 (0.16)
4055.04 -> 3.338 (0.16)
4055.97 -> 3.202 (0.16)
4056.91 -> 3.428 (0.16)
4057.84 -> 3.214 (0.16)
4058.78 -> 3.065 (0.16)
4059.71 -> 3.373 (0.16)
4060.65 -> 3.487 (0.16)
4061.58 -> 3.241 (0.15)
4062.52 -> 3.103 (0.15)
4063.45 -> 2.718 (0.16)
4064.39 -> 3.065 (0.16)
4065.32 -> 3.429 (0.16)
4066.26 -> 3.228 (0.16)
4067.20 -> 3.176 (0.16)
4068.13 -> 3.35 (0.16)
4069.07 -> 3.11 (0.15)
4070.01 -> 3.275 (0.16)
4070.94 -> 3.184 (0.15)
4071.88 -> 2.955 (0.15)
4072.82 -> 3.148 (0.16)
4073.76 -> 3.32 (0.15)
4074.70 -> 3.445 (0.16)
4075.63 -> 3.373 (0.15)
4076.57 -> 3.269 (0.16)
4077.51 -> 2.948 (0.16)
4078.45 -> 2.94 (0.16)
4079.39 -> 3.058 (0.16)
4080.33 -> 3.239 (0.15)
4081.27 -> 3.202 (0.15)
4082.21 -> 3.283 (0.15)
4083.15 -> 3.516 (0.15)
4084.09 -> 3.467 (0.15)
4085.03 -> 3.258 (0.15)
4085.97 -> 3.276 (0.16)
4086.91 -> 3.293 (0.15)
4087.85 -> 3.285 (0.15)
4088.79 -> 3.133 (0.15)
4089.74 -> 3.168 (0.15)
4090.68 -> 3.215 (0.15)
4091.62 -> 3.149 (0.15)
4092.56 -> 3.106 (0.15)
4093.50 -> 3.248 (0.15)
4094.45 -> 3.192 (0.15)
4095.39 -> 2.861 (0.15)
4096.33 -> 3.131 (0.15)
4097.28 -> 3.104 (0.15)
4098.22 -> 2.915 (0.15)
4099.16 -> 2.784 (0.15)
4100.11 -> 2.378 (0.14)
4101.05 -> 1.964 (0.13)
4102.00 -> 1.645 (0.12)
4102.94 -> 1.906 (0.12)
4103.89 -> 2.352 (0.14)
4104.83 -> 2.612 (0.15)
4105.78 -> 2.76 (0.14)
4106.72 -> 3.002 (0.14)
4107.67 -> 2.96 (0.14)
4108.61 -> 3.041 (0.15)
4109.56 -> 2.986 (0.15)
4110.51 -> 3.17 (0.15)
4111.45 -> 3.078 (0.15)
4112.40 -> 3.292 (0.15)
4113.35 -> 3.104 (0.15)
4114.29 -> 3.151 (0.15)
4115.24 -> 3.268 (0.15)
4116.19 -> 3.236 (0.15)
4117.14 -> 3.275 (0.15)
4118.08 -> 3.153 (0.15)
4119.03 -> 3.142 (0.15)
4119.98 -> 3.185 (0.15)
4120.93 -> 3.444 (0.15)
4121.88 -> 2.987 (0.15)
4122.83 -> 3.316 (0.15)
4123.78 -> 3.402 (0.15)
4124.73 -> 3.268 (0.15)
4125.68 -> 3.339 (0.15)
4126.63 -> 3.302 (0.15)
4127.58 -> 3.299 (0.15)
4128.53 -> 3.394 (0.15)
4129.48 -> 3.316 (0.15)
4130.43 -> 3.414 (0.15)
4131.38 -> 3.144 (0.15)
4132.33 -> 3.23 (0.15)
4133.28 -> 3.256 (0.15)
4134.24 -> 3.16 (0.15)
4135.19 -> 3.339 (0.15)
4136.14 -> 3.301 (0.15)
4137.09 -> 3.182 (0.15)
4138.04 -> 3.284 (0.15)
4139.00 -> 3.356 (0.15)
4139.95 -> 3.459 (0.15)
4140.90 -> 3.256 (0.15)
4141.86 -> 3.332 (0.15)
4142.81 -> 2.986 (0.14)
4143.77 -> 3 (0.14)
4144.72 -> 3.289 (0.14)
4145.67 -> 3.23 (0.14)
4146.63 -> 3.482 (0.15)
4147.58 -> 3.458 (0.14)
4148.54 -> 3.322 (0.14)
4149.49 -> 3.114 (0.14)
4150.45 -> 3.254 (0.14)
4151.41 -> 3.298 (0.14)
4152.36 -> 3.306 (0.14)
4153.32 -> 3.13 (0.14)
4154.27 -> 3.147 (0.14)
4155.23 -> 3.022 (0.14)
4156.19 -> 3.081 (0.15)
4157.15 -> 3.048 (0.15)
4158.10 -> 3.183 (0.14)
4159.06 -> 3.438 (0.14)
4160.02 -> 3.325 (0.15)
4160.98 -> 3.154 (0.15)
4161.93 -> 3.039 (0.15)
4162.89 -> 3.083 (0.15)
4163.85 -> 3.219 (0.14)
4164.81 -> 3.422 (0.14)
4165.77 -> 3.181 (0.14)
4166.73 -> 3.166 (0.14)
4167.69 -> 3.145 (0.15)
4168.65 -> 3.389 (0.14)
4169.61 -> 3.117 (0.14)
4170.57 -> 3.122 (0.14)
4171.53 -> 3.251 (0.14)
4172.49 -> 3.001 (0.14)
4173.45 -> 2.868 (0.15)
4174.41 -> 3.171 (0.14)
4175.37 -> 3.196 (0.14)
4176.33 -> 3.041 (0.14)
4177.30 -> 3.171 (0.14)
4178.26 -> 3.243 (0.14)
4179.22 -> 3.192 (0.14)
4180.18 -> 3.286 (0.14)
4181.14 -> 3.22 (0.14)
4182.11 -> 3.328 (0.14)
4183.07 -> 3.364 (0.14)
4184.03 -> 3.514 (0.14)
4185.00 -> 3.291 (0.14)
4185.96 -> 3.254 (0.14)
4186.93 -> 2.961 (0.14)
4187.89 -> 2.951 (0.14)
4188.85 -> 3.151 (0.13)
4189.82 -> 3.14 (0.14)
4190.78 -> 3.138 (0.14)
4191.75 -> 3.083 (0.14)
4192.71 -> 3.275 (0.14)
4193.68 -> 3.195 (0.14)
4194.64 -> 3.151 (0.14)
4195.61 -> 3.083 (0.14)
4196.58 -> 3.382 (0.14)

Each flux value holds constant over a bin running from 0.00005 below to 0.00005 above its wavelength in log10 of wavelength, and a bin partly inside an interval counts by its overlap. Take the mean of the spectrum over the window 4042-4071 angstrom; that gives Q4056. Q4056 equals 3.25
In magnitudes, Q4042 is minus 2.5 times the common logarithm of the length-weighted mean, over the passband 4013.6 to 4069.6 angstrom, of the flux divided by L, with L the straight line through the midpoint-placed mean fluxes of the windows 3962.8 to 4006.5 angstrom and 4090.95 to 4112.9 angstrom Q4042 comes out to -0.17 mag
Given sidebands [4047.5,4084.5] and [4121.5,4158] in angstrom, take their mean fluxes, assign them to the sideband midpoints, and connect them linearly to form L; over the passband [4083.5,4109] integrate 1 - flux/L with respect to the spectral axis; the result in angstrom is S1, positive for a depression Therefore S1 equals 2.75 angstrom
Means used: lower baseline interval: 3.25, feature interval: 2.9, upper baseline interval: 3.25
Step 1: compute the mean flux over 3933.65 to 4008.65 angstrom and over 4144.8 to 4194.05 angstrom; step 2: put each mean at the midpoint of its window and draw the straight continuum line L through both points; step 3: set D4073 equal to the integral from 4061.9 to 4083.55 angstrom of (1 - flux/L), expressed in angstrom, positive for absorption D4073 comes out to -1.5 angstrom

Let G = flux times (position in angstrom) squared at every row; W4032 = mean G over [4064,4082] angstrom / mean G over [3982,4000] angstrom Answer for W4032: 1.05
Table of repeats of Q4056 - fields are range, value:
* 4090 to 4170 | 3.12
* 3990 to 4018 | 3.23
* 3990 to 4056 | 3.27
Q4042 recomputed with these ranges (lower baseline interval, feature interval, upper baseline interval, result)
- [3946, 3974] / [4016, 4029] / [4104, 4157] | -0.210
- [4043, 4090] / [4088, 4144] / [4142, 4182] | 0.047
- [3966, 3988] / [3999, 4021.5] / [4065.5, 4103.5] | -0.238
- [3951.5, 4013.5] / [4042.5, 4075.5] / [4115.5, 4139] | -0.056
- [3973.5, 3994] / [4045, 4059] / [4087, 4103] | -0.109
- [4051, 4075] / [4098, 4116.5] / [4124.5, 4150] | 0.174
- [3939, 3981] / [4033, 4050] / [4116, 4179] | -0.143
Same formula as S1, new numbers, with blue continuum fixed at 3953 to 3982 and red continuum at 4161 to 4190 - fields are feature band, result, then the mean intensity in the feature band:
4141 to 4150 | -0.5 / 3.24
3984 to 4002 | -4.6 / 3.21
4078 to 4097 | -2.1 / 3.2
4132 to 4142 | -0.8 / 3.28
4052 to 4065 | -2.0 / 3.22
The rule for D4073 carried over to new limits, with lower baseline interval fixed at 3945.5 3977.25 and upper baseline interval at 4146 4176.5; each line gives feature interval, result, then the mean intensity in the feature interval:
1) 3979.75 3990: -2.34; 3.18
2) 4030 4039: -1.62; 3.25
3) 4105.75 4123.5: -0.66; 3.15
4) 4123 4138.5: -1.01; 3.29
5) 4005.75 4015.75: -2.10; 3.24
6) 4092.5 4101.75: 0.45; 2.83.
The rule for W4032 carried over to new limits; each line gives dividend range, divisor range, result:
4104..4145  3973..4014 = 1.08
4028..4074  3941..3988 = 1.26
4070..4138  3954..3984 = 1.33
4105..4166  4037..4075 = 1.03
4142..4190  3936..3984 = 1.35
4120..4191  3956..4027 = 1.19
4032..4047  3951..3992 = 1.26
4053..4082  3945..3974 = 1.36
